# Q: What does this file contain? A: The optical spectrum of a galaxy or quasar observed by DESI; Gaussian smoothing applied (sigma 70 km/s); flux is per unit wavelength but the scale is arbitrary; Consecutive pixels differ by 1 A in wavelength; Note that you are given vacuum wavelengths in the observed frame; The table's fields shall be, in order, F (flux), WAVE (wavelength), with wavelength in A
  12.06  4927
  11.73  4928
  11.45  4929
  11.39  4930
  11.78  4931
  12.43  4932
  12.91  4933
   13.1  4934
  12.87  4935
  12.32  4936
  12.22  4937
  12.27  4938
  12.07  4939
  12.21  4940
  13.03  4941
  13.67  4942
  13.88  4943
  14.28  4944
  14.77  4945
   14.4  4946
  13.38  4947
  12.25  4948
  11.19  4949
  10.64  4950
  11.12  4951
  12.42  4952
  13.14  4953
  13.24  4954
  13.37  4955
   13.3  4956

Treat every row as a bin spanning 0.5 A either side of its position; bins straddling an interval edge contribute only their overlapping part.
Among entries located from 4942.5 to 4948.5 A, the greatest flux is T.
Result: 14.77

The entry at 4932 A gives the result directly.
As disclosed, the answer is 12.43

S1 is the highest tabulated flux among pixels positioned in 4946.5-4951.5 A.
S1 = 13.38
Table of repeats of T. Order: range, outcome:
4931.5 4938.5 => 13.1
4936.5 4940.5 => 12.27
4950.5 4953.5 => 13.14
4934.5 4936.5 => 12.87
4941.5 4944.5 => 14.28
